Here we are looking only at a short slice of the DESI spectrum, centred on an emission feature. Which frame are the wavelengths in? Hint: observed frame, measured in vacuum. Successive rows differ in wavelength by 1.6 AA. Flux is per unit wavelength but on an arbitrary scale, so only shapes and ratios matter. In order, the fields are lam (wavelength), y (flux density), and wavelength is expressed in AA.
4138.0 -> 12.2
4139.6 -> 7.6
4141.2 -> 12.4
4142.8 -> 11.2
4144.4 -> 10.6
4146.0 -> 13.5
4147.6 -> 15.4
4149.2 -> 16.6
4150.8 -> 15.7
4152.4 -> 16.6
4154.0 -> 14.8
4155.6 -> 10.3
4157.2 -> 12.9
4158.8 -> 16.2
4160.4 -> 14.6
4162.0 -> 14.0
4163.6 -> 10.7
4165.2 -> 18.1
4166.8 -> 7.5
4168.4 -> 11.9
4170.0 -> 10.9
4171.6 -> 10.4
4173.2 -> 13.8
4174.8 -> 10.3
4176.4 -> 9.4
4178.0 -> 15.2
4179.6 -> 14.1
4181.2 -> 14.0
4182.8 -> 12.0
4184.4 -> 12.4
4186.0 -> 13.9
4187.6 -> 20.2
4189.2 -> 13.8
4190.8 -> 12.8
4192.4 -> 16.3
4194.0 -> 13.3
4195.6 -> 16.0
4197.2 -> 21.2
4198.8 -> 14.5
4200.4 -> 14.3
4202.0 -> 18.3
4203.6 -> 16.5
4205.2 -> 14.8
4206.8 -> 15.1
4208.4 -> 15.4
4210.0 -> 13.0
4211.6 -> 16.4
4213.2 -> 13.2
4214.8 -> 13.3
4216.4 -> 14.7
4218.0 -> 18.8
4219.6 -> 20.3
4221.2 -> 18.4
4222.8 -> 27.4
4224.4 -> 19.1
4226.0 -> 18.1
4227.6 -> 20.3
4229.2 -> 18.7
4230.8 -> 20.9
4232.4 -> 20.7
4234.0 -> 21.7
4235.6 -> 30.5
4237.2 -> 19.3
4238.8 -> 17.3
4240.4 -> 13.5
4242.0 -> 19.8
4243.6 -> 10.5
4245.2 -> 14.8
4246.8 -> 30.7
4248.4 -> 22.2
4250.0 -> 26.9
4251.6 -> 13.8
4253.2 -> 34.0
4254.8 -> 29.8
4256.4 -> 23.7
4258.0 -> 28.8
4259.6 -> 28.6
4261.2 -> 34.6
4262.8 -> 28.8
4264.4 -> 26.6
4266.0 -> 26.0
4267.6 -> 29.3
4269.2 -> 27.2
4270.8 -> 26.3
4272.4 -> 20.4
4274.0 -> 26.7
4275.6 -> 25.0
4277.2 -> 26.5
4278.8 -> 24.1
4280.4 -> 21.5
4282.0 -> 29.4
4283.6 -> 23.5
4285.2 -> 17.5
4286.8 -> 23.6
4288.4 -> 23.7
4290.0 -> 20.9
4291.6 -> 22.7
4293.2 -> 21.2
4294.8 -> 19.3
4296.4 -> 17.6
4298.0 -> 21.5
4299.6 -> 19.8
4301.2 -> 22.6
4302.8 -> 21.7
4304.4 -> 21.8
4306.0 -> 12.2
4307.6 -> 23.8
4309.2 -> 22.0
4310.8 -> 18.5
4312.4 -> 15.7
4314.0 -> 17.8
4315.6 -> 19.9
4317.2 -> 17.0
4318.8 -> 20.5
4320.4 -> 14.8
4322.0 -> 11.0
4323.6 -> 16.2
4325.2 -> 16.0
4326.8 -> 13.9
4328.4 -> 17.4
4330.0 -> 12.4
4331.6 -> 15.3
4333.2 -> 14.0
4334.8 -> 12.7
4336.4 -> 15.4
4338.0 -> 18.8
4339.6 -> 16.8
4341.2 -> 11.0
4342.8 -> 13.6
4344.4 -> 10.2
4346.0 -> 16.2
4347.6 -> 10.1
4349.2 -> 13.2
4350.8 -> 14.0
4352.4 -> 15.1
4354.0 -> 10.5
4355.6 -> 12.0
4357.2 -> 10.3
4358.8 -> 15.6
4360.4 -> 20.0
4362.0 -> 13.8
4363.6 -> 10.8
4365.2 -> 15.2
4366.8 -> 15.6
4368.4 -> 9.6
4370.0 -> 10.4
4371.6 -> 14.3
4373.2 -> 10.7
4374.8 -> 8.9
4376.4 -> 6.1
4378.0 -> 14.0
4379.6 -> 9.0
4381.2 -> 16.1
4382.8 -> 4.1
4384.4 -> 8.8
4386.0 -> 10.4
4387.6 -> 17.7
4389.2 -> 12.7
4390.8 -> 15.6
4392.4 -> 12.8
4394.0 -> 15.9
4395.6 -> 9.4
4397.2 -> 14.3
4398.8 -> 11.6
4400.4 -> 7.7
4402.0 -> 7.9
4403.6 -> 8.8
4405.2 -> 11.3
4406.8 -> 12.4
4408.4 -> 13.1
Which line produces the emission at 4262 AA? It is C IV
